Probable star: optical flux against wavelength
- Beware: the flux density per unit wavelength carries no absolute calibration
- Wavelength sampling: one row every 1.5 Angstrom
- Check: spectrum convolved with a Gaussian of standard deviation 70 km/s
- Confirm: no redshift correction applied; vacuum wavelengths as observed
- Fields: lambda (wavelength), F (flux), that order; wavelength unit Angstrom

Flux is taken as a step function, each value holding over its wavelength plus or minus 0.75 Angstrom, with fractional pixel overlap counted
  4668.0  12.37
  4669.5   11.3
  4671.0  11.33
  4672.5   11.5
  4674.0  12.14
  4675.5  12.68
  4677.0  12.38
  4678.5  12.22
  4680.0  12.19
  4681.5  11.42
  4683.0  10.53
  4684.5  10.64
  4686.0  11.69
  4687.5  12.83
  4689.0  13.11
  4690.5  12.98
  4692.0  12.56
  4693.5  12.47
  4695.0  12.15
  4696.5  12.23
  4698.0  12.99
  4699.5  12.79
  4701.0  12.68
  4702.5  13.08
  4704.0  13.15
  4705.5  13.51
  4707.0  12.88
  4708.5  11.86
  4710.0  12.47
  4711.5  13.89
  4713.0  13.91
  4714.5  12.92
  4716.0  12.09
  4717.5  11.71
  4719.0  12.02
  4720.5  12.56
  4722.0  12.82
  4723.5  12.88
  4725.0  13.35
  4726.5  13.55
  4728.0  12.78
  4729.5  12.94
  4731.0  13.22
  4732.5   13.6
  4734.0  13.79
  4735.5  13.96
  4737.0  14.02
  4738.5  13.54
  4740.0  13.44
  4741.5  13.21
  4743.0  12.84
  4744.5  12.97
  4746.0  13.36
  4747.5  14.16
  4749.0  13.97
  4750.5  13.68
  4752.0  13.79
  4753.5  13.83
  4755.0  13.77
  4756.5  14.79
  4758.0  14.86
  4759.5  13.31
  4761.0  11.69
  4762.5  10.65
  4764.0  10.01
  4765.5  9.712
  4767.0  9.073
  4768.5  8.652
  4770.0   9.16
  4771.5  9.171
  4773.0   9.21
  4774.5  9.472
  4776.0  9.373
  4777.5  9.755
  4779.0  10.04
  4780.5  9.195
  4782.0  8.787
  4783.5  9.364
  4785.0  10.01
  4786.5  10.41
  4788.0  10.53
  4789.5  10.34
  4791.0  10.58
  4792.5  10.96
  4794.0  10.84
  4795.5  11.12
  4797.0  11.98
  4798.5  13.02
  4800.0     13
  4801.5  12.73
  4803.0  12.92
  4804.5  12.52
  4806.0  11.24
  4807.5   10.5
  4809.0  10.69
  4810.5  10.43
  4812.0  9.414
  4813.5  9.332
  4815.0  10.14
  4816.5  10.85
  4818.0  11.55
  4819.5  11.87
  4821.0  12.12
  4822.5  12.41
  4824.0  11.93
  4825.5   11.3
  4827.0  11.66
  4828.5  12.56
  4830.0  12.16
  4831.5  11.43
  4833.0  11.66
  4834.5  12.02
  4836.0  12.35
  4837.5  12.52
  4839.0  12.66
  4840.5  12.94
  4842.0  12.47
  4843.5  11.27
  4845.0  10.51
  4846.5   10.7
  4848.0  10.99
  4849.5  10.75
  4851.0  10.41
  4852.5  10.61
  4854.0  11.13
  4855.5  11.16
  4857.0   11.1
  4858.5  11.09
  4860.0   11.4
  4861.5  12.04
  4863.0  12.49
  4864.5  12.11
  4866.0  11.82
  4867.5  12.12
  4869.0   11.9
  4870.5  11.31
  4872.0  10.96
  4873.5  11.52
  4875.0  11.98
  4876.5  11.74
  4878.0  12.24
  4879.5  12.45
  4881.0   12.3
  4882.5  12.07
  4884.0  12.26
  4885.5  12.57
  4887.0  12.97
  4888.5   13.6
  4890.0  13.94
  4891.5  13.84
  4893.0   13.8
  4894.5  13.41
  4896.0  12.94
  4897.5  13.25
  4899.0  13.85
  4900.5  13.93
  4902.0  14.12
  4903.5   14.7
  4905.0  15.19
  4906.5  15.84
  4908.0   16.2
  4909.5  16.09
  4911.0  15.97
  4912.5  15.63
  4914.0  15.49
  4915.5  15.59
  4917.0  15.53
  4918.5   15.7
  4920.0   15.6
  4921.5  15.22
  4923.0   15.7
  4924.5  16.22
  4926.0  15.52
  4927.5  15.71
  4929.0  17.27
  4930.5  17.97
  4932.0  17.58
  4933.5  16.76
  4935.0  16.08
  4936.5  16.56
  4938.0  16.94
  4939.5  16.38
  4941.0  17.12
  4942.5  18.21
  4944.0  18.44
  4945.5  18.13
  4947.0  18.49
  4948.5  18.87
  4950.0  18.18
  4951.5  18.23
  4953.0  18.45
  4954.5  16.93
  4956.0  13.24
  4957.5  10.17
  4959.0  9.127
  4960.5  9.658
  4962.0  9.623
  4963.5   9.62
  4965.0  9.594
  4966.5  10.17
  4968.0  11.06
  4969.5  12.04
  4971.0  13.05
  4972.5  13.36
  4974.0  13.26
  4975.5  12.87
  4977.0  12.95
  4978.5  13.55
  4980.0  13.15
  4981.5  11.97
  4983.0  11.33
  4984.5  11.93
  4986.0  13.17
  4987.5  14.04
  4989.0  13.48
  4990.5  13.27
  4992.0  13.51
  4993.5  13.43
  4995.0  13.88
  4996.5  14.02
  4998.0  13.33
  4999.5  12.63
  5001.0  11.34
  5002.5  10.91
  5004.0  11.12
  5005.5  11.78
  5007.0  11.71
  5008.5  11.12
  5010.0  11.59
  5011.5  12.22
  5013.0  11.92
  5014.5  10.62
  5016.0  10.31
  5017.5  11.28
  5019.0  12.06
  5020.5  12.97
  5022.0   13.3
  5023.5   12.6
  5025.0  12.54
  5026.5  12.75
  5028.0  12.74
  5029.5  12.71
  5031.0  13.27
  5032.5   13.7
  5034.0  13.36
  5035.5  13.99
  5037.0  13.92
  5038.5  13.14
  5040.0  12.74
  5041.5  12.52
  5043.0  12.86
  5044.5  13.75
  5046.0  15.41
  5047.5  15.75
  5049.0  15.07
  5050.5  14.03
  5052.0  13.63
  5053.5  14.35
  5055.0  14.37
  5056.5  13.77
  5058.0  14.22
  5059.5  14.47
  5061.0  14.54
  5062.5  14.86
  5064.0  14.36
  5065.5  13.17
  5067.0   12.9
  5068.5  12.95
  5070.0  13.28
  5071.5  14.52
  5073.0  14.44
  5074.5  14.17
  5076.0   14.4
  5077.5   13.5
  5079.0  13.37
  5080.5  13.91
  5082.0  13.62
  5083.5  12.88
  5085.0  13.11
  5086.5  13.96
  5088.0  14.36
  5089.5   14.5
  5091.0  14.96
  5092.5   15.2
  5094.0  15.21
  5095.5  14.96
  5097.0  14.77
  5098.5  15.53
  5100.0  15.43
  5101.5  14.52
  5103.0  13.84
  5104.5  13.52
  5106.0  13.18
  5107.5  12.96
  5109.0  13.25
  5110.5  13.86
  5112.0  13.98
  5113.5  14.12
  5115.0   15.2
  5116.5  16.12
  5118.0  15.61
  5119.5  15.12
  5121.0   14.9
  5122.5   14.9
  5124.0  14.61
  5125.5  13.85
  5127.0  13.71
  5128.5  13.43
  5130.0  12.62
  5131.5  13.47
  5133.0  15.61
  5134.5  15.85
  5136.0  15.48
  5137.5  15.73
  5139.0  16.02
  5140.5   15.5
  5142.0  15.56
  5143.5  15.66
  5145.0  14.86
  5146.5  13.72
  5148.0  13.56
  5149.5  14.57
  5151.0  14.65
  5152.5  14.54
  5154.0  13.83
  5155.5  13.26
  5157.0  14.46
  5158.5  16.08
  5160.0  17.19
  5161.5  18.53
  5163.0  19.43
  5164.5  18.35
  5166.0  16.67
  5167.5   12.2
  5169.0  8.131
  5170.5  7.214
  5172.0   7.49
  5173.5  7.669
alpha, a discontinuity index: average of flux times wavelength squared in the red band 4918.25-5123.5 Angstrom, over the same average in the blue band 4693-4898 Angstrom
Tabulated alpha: 1.28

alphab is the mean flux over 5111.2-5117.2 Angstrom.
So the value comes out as 14.8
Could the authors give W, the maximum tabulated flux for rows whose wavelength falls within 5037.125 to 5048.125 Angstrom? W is 15.75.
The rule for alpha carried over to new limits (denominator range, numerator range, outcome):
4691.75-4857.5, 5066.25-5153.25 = 1.39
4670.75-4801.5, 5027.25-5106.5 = 1.33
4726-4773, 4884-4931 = 1.27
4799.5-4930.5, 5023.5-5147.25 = 1.21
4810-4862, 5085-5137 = 1.42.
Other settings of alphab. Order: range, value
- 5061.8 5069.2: 13.6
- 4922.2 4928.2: 15.8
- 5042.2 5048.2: 14.4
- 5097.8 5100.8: 15.5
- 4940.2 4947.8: 18.1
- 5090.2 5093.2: 15.1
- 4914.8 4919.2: 15.6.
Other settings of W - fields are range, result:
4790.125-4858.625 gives 13.02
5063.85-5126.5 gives 16.12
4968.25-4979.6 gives 13.55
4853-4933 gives 17.97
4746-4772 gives 14.86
